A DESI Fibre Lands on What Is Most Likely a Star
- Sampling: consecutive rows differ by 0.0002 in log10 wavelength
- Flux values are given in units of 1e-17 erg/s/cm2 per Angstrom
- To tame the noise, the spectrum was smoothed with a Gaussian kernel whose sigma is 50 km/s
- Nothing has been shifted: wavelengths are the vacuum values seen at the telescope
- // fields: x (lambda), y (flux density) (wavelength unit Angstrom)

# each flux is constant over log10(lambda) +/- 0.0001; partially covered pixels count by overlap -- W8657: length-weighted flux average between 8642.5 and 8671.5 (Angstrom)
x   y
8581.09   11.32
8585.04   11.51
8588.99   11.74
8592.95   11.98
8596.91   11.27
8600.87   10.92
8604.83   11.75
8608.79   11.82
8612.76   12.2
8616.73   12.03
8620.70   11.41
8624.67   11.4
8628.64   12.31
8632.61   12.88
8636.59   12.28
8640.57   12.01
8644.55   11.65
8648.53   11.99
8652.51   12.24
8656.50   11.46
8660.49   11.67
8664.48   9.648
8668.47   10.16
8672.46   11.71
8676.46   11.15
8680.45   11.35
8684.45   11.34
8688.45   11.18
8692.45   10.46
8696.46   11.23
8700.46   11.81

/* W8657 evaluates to 11.3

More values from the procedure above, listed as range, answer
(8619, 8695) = 11.5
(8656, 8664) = 11.2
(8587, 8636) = 11.8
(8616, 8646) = 12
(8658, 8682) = 11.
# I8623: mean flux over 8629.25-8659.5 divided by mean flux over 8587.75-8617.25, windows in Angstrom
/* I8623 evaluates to 1.03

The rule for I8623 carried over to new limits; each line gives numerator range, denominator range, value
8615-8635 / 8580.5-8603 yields 1.05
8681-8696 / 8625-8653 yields 0.91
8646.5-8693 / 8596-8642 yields 0.95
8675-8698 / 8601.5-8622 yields 0.94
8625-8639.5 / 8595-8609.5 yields 1.08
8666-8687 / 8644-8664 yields 0.95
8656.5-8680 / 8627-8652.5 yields 0.90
